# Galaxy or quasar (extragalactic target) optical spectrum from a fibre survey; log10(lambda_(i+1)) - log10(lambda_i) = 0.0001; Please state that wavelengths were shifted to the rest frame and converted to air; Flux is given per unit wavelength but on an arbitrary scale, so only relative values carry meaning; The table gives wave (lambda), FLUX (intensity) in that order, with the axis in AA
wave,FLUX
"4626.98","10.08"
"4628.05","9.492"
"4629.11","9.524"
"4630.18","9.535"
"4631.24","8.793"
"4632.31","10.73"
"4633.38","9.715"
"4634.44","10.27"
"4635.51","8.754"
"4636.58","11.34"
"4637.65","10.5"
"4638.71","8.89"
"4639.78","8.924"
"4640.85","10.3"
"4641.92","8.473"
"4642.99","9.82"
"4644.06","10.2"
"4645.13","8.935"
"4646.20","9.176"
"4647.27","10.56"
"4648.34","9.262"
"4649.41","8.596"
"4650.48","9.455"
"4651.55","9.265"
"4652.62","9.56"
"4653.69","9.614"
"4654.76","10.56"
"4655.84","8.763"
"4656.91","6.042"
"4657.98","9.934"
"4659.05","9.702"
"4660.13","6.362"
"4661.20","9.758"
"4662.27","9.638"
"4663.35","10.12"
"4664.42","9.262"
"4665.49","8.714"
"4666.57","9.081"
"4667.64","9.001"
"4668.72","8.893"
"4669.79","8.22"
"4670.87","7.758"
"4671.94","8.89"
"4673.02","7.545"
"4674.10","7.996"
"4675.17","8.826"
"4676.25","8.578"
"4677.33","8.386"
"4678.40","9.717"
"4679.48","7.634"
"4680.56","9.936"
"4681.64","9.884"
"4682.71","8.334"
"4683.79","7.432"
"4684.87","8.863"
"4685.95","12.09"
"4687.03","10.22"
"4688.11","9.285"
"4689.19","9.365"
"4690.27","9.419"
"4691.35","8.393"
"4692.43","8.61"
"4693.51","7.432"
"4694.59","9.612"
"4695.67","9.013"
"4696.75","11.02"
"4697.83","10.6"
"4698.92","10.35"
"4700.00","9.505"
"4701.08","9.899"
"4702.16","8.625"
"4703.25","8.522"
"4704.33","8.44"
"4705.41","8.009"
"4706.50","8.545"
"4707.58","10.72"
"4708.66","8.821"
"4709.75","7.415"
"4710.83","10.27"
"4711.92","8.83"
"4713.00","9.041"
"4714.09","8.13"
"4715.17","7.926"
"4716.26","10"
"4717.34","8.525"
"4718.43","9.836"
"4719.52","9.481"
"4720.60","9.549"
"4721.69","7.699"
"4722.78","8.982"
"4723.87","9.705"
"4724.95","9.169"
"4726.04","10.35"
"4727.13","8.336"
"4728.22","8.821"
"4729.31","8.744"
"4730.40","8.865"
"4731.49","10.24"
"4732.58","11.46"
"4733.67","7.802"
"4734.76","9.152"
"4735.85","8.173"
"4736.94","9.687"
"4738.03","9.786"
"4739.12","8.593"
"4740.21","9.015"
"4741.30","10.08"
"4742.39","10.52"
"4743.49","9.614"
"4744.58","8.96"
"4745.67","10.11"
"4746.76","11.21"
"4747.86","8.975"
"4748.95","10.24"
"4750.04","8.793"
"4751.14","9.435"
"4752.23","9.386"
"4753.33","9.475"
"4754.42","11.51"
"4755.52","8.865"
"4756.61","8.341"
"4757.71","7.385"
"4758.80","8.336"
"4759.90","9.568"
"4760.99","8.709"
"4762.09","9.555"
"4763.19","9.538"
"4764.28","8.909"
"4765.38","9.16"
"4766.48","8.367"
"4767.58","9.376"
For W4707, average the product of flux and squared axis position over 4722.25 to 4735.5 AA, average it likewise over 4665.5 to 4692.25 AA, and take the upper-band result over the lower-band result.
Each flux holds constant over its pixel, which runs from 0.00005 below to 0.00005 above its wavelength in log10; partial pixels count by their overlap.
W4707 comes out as 1.07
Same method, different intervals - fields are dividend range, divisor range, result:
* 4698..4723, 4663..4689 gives 1.02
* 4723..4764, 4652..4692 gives 1.08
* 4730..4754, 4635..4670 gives 1.07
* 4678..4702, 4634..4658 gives 1.01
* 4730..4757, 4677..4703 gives 1.05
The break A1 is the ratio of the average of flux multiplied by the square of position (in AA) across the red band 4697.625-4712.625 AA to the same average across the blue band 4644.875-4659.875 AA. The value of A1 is 1.0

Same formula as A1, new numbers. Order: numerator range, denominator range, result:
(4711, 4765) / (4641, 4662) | 1.05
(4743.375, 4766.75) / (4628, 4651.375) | 1.02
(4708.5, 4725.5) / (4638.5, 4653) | 0.98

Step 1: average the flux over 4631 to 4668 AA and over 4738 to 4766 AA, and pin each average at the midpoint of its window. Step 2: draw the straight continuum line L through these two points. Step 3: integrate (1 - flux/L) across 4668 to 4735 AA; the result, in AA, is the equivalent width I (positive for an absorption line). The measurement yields 2.3 AA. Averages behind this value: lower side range 9.38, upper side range 9.38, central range 9.06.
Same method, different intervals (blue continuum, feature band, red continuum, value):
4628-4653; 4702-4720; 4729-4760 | 1.07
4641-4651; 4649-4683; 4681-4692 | 1.79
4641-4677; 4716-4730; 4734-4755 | 0.44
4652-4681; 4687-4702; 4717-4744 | -0.67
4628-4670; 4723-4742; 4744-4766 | 0.06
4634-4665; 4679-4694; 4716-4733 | 0.45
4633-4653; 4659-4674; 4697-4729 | 1.11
